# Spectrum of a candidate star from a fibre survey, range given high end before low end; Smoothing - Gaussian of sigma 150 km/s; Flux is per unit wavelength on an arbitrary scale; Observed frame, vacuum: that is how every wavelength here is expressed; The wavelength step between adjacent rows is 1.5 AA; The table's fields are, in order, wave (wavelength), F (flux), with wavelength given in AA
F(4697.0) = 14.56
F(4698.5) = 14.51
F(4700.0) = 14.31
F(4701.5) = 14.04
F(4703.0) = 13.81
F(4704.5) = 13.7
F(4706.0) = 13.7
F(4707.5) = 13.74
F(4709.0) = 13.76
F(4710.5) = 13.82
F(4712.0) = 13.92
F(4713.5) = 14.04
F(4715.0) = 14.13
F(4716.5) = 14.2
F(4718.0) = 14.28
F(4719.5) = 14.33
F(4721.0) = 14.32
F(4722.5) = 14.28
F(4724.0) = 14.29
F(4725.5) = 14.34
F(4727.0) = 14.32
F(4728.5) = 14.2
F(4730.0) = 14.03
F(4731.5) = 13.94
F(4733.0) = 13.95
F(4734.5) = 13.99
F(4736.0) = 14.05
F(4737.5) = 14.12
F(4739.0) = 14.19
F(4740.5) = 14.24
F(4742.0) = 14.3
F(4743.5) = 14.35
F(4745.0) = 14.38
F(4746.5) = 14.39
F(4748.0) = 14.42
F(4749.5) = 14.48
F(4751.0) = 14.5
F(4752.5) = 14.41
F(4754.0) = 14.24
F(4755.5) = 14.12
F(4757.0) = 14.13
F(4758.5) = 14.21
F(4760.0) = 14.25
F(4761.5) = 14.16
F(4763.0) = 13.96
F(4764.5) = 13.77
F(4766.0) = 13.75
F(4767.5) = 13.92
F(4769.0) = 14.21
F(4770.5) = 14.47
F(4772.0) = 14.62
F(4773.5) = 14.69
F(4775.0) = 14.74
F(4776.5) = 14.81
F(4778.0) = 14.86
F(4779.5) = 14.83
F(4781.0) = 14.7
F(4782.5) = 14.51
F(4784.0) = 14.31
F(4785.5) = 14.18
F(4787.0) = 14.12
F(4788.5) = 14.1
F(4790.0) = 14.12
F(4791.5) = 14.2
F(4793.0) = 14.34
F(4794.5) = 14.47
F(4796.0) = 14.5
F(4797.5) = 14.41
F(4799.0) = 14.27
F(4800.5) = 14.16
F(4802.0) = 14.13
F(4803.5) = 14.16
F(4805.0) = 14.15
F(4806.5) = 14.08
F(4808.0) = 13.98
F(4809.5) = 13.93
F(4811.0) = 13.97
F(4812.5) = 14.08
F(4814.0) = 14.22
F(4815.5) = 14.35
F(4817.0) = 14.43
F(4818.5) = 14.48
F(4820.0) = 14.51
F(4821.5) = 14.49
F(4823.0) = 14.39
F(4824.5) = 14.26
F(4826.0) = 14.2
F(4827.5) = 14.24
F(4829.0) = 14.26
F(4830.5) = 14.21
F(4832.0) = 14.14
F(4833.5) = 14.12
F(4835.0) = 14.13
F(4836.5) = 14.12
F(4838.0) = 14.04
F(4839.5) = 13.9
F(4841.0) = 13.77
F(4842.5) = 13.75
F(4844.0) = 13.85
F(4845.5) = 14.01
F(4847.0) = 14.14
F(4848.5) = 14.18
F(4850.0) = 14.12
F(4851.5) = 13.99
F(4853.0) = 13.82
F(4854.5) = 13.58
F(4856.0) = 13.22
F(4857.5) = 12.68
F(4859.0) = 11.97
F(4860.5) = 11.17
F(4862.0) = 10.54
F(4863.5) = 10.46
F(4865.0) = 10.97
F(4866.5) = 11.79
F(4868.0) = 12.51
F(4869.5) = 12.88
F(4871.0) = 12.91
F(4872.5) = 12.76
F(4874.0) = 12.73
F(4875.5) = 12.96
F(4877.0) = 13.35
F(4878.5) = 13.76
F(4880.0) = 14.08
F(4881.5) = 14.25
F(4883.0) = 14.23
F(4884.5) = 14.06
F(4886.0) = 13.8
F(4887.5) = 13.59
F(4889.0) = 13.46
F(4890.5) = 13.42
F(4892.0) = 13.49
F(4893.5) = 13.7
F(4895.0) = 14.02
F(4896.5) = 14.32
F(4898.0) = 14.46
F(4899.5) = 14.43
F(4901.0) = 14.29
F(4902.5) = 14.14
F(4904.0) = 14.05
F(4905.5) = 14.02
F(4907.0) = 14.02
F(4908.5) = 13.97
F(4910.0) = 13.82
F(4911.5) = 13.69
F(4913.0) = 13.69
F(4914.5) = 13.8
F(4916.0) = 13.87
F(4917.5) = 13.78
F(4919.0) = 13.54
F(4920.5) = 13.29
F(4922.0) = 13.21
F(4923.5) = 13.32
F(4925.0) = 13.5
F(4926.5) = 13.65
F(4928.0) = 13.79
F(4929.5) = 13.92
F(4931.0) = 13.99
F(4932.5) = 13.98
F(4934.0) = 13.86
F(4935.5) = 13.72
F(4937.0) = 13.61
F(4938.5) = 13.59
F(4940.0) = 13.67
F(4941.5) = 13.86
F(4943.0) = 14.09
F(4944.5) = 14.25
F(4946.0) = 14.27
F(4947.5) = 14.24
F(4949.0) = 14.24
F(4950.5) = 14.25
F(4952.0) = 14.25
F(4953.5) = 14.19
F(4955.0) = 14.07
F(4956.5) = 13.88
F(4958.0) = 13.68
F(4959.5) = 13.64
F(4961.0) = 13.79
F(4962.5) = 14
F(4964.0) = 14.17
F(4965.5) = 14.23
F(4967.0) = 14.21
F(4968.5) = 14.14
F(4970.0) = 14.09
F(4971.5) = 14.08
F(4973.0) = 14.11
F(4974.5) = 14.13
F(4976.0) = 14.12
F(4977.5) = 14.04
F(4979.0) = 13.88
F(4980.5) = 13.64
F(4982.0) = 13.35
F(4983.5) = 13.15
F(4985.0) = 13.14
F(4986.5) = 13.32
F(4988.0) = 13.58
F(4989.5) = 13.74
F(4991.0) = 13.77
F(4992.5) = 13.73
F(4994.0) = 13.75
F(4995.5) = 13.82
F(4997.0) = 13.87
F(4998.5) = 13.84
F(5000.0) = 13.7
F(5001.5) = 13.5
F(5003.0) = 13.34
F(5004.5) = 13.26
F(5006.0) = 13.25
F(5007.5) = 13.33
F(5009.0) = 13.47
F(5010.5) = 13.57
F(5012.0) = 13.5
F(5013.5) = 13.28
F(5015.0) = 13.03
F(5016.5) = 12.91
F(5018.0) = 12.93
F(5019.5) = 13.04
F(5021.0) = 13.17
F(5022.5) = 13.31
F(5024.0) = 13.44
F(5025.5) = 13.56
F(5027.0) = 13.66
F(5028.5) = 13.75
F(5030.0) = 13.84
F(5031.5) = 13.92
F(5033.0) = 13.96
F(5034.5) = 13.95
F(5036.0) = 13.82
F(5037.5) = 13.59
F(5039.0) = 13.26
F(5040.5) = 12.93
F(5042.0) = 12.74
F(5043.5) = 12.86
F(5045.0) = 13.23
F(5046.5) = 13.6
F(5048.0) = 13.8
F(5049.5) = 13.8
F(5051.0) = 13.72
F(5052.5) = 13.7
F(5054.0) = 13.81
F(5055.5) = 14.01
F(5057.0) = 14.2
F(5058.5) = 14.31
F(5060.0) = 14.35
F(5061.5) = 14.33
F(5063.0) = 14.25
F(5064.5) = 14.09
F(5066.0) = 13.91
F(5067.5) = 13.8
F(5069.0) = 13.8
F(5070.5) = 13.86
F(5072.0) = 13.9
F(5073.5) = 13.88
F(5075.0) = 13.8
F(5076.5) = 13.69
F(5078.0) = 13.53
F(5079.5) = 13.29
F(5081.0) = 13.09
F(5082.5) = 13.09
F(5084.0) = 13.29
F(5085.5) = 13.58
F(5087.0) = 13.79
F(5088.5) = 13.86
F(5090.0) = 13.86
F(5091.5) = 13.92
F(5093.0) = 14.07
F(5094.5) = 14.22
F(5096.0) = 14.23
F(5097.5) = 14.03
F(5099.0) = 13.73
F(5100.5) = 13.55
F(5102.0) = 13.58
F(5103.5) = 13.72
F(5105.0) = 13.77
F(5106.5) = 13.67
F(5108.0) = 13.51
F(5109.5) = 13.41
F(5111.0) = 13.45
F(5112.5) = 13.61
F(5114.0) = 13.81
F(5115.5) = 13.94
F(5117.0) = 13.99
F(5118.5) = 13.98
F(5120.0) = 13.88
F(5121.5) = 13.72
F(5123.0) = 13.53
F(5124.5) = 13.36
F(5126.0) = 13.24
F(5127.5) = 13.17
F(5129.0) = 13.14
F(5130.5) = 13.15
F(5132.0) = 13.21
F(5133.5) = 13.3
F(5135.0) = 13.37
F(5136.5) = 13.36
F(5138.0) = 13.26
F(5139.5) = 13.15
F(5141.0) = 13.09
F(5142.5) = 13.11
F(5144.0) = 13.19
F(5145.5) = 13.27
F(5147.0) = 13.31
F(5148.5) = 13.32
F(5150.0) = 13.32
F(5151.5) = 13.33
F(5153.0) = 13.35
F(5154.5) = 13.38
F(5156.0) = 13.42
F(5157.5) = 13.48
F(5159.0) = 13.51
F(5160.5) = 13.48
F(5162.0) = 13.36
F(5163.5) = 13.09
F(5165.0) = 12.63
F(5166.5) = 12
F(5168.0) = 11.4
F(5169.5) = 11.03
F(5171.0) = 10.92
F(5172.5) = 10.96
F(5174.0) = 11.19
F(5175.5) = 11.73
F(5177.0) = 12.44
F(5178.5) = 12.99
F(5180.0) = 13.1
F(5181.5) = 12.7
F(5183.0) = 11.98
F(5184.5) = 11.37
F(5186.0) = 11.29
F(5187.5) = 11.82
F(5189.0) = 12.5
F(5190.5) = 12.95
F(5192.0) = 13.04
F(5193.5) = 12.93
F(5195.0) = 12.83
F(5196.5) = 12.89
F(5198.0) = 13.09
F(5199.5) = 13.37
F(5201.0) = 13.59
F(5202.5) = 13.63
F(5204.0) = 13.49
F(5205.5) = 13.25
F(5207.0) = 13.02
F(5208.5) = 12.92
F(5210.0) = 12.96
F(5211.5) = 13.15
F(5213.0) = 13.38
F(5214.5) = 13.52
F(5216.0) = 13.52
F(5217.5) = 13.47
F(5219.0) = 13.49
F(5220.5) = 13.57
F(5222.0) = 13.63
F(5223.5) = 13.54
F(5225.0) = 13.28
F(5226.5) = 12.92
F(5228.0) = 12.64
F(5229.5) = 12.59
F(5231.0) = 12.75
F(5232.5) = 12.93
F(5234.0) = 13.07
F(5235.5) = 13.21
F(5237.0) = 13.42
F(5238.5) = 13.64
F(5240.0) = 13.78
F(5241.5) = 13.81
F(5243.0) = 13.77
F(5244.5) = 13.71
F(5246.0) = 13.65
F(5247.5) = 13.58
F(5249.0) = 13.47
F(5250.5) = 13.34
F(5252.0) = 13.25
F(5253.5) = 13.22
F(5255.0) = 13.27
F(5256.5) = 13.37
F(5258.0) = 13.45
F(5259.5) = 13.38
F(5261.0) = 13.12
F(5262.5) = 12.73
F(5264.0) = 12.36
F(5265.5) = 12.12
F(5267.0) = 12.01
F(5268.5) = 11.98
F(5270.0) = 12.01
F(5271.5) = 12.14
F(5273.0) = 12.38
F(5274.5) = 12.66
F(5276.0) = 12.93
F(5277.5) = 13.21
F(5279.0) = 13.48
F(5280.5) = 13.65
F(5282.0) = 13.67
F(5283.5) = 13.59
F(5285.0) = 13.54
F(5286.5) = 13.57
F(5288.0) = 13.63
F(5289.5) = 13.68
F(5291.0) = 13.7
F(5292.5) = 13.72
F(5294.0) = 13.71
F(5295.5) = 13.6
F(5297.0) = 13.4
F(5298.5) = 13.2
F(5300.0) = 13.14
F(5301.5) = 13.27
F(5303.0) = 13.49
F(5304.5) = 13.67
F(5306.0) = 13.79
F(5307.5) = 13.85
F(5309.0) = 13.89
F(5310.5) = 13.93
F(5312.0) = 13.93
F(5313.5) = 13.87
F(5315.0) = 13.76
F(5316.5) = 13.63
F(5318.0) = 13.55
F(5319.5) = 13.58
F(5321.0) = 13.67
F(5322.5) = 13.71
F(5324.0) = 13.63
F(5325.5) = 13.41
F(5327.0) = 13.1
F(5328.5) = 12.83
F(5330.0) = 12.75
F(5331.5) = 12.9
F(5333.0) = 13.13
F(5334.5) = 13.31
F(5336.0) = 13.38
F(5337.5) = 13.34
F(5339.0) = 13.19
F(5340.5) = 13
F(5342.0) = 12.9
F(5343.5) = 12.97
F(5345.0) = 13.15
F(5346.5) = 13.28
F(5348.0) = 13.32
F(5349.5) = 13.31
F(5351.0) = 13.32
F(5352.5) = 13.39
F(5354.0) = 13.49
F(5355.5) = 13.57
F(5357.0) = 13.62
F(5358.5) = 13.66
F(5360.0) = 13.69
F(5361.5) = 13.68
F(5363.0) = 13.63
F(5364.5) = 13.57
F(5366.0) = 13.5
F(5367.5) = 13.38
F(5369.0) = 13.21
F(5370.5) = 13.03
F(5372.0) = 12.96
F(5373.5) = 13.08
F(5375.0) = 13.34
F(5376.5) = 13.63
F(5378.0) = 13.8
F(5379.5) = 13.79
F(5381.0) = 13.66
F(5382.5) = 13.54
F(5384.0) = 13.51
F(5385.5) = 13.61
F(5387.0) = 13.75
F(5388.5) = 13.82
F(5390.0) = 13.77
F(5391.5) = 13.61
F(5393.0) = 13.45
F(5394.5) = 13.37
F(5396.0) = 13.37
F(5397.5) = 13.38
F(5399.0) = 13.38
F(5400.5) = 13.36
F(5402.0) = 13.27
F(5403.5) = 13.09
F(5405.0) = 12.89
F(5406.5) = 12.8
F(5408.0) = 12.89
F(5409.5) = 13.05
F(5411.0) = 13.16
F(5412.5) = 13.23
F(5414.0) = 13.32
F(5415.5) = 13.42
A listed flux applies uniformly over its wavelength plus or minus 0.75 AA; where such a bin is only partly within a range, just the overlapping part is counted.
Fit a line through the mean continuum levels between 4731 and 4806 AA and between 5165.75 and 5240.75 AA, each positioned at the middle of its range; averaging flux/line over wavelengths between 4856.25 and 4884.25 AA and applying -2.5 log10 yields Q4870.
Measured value 0.11 mag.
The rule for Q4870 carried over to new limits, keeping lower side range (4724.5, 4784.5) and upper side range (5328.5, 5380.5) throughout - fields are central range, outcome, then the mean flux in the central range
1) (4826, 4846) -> 0.01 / 14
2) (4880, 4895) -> 0.02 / 13.8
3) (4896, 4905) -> -0.02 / 14.3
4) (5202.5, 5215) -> 0.03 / 13.2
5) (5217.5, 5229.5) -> 0.02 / 13.3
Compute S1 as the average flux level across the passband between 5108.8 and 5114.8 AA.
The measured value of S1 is 13.6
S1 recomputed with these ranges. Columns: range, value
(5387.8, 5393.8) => 13.7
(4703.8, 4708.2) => 13.7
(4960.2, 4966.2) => 14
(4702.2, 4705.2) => 13.8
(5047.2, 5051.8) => 13.8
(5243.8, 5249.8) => 13.6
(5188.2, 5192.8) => 12.8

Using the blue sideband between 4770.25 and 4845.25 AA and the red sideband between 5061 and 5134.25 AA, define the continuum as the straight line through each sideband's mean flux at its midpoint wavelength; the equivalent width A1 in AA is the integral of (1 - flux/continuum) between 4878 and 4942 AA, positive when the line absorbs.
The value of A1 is 1.1 AA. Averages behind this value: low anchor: 14.3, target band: 13.8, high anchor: 13.7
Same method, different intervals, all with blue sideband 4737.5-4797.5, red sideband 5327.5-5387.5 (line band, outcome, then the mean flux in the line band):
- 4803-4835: 0.1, 14.2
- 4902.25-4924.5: 0.6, 13.7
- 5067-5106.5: 0.2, 13.7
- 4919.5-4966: 0.5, 13.9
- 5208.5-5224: 0.2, 13.4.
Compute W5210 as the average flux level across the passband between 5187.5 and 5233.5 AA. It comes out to 13.1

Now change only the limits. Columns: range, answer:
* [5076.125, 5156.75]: 13.5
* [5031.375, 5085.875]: 13.7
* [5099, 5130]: 13.6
